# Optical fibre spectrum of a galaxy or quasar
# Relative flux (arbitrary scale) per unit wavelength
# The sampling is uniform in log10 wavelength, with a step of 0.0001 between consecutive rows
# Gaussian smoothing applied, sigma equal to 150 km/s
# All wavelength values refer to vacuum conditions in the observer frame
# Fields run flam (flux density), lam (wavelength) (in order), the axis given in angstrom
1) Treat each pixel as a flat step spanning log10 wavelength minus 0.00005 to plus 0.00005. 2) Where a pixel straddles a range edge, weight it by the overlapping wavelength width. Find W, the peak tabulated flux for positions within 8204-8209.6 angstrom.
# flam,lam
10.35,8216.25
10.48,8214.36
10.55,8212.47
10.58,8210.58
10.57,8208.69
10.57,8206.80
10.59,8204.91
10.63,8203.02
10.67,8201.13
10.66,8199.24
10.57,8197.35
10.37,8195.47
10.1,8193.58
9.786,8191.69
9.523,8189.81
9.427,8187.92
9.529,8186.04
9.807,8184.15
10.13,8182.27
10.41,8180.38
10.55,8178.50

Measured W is 10.59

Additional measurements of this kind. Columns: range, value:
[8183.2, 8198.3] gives 10.57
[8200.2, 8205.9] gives 10.67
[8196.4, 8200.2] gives 10.66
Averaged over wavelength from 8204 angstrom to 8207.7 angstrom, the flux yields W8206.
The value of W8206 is 10.6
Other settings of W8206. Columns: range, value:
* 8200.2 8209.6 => 10.6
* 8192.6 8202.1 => 10.5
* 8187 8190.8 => 9.48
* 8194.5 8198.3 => 10.5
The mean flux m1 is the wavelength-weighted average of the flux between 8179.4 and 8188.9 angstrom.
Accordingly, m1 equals 9.86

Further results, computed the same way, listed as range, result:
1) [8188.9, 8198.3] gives 10.1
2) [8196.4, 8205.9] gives 10.6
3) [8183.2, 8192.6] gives 9.62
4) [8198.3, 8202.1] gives 10.7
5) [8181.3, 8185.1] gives 9.95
